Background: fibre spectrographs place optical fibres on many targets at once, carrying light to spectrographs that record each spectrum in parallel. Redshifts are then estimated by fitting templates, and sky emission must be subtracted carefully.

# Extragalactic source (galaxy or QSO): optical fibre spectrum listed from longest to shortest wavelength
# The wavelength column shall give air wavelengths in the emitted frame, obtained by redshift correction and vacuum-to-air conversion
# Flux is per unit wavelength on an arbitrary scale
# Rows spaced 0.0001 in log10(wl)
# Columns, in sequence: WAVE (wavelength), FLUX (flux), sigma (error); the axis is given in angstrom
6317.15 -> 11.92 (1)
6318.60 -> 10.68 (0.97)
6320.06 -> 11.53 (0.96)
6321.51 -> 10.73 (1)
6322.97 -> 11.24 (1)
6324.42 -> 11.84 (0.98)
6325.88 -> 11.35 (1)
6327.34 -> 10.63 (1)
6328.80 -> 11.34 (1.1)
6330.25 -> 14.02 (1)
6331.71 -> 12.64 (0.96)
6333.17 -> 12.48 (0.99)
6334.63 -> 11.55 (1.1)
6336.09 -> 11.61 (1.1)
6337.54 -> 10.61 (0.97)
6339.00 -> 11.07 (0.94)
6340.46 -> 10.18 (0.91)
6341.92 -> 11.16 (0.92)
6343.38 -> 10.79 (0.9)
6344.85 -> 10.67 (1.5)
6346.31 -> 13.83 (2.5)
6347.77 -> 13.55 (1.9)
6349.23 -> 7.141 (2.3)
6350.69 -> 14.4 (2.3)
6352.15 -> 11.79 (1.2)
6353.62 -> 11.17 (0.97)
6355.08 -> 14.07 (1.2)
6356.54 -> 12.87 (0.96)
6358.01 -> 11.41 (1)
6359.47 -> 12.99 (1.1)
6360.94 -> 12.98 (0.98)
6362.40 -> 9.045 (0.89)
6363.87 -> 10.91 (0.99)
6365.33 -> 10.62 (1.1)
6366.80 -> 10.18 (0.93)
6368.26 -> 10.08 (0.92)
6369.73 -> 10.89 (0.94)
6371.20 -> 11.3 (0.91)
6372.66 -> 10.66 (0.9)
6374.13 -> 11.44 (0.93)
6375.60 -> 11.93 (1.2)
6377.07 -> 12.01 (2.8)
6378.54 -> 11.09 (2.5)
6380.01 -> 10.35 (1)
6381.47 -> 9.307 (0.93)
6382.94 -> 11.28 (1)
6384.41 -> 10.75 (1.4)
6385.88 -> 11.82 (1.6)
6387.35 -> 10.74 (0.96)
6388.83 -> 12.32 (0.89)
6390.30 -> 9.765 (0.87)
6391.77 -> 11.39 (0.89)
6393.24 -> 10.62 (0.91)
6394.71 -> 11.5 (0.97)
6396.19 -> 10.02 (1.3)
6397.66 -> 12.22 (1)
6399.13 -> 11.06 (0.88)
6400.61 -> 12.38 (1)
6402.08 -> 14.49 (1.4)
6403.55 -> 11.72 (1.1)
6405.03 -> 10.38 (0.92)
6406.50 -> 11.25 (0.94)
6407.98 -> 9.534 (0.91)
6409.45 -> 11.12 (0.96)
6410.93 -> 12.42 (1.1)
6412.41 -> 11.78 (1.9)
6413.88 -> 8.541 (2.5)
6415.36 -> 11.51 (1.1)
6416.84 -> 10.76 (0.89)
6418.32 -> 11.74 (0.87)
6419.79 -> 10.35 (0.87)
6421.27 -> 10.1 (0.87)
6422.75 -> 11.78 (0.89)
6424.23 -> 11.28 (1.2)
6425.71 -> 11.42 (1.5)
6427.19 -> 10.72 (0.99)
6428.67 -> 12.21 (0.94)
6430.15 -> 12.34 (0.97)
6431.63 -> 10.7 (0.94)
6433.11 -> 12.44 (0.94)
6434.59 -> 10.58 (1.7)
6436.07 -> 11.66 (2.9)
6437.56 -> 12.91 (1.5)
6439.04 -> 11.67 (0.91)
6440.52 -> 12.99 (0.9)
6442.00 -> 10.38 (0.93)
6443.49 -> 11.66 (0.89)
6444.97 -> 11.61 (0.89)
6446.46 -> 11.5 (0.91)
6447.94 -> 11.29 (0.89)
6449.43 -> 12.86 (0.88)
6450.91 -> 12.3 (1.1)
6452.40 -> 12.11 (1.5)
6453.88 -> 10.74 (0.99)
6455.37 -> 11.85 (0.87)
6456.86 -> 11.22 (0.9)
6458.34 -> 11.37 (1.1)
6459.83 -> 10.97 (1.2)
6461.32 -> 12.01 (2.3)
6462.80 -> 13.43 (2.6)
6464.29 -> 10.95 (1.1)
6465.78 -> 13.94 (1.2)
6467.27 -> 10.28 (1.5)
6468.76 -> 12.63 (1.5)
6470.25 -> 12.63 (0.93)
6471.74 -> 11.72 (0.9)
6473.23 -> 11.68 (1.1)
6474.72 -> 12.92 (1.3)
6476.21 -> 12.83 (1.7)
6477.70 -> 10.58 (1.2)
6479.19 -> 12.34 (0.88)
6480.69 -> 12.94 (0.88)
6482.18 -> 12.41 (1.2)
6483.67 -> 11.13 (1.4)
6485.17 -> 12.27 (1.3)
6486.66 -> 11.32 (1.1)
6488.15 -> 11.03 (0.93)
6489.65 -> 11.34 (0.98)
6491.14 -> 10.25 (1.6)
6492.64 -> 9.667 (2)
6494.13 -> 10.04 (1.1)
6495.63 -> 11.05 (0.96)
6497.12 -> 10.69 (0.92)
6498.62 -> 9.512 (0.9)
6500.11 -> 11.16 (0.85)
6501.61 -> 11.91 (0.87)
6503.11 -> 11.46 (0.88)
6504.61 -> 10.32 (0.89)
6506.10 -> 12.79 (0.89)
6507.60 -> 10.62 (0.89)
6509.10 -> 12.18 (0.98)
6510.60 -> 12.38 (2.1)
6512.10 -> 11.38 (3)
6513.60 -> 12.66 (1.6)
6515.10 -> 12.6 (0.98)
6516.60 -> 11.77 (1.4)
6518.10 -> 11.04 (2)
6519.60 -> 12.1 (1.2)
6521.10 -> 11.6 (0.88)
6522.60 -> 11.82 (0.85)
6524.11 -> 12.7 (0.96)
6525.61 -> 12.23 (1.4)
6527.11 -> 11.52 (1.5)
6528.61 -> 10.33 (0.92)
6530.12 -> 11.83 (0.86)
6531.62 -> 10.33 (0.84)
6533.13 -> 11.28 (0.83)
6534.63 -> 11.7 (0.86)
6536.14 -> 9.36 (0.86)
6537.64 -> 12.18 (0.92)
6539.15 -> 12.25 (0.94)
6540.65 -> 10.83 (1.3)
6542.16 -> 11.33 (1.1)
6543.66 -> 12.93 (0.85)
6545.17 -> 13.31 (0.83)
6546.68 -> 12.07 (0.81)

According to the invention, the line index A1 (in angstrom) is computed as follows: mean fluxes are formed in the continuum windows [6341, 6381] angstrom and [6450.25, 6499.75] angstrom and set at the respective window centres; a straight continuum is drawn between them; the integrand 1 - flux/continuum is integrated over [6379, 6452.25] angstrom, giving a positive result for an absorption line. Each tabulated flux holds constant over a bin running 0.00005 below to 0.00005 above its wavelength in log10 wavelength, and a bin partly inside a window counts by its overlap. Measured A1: 1.02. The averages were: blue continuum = 11.4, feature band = 11.3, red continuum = 11.6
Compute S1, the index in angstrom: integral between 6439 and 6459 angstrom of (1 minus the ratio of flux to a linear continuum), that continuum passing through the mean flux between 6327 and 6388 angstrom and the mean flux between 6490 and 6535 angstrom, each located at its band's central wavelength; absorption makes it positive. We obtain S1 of -0.52 angstrom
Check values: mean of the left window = 11.4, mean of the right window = 11.4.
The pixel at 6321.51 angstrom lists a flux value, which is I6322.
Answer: 10.73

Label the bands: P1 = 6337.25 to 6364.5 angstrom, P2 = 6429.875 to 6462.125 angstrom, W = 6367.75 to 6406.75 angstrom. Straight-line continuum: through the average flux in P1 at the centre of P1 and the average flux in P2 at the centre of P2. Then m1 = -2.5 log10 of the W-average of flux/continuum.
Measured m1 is 0.04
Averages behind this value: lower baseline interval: 11.6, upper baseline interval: 11.7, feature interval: 11.2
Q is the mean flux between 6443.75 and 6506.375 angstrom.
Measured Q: 11.6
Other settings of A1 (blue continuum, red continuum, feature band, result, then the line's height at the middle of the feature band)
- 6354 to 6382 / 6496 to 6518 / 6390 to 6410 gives 0.10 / 11.3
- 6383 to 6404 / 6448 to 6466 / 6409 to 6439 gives 0.90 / 11.7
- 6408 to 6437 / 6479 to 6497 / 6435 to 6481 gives -2.79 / 11.2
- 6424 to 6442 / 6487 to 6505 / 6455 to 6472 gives -1.06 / 11.2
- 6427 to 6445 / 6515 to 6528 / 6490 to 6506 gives 1.52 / 11.8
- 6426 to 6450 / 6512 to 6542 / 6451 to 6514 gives 0.27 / 11.6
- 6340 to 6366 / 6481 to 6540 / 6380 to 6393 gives 0.82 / 11.6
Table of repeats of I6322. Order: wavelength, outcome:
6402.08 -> 14.49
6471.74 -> 11.72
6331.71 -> 12.64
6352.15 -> 11.79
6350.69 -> 14.4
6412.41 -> 11.78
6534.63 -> 11.7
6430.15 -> 12.34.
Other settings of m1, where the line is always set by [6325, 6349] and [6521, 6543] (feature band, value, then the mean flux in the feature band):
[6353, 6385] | 0.03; 11.2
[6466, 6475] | -0.05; 12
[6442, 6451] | -0.02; 11.7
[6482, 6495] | 0.05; 11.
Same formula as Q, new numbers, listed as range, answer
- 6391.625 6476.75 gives 11.6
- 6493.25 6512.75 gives 11.2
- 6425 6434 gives 11.6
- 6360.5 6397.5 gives 10.9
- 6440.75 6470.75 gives 11.8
